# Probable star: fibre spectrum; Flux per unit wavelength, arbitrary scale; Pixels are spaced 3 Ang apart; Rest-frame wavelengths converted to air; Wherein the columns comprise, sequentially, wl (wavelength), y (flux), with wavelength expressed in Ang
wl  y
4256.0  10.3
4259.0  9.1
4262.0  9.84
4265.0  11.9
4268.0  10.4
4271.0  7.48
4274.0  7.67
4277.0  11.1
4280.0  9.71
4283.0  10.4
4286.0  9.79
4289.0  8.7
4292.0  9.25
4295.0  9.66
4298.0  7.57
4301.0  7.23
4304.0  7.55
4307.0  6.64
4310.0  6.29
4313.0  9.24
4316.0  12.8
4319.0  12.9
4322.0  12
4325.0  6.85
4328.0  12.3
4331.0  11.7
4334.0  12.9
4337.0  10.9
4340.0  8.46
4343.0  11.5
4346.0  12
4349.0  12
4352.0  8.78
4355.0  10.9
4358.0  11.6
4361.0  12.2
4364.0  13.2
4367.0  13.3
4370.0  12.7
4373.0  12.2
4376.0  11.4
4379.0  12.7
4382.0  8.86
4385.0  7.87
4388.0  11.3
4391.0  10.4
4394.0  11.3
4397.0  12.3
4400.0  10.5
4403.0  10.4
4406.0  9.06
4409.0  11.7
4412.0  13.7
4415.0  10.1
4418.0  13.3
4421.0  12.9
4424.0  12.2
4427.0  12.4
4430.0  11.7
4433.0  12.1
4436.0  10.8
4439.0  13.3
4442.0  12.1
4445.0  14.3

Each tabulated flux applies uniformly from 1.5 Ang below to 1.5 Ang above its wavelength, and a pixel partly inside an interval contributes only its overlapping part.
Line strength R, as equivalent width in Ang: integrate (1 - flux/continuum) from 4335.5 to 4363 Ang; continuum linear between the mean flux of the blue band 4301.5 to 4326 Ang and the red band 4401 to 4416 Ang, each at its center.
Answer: -2.9 Ang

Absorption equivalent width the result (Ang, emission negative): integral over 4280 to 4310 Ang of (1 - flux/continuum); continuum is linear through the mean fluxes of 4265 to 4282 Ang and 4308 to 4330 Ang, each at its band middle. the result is 4.23 Ang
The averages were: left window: 9.54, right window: 10.3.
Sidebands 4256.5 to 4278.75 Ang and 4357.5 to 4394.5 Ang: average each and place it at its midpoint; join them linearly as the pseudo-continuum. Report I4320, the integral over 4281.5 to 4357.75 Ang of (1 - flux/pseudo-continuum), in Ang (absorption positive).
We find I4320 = 4.3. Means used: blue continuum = 9.67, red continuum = 11.5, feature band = 9.96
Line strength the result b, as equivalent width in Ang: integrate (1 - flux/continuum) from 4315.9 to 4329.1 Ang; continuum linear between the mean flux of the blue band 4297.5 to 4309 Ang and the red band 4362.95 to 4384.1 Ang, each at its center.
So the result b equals -4.31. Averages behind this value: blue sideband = 7.18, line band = 11.2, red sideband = 11.9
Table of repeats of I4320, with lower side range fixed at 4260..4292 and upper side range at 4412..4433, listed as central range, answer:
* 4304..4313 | 2.75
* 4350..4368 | -0.82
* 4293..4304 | 2.12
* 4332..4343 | -0.17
